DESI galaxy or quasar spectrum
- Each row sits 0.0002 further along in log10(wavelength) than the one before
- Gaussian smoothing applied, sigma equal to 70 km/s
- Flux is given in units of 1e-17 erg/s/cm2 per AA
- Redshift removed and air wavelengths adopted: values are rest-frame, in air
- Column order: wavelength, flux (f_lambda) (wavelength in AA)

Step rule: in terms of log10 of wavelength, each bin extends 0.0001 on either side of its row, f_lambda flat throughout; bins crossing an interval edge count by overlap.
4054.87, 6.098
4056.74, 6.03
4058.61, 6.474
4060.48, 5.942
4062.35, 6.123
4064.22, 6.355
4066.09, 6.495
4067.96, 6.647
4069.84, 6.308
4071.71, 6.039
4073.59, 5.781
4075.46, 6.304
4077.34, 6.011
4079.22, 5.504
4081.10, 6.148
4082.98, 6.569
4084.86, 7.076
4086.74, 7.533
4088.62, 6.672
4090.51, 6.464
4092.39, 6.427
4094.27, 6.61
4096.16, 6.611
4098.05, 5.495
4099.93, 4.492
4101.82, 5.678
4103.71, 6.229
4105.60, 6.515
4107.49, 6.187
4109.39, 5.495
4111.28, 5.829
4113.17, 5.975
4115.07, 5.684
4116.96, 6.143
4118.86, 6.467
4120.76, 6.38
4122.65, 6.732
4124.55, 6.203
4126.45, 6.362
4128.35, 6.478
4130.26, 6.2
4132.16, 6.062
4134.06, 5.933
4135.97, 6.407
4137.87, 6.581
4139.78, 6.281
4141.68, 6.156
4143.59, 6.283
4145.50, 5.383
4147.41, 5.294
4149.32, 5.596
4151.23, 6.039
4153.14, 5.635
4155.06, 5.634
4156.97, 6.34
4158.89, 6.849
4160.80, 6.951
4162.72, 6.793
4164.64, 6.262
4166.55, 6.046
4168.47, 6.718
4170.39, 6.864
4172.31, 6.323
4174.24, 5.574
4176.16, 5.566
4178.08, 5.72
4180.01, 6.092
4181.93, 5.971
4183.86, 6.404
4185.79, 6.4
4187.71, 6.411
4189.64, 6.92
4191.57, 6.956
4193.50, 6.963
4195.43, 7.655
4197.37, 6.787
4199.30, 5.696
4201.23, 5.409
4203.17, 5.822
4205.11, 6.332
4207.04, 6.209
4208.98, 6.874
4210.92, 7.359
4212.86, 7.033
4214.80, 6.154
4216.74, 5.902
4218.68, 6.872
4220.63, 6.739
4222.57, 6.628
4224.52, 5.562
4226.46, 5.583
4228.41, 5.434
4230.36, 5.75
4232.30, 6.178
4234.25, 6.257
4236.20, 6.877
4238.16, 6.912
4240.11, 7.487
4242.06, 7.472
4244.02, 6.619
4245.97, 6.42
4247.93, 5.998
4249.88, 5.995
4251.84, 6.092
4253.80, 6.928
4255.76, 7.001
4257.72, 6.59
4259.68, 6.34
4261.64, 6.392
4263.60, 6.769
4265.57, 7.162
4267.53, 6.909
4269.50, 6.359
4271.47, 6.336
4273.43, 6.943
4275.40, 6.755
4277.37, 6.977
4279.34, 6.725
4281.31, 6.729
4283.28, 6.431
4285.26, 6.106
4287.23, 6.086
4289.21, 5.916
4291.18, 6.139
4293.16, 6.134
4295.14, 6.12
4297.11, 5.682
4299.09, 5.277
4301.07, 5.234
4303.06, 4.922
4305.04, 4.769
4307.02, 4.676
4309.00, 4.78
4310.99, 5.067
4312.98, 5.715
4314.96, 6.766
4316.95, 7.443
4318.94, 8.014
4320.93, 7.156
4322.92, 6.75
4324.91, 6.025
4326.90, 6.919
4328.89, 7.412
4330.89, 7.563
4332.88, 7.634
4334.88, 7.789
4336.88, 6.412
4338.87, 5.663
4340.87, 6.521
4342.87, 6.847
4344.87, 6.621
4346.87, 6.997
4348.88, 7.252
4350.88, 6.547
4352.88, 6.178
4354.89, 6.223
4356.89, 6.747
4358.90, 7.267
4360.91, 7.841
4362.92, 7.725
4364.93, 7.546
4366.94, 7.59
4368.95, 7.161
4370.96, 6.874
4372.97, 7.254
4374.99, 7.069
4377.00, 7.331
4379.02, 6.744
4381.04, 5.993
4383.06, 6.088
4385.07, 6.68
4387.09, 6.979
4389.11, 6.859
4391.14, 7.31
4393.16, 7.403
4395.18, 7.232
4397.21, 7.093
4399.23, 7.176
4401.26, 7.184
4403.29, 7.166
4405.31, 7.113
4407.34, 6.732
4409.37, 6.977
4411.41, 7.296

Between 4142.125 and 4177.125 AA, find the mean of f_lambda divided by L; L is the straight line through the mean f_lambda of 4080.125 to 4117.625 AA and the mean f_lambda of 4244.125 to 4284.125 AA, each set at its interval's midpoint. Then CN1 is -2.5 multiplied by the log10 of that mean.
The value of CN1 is 0.038 mag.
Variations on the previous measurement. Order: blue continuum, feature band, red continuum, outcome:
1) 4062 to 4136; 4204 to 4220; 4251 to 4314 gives -0.07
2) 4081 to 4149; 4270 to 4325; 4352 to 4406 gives 0.11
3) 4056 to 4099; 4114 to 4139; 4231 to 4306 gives 0.01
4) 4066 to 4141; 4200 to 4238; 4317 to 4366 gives 0.06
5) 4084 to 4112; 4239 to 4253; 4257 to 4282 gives 0.01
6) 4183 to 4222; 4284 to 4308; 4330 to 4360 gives 0.20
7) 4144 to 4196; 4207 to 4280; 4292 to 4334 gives -0.05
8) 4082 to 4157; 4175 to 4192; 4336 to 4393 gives 0.02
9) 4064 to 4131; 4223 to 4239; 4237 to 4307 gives 0.04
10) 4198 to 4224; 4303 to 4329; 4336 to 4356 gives 0.05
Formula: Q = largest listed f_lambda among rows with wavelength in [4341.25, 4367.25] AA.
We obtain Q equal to 7.841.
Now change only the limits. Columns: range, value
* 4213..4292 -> 7.487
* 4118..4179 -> 6.951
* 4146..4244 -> 7.655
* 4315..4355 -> 8.014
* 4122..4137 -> 6.732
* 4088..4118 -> 6.672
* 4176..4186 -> 6.404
